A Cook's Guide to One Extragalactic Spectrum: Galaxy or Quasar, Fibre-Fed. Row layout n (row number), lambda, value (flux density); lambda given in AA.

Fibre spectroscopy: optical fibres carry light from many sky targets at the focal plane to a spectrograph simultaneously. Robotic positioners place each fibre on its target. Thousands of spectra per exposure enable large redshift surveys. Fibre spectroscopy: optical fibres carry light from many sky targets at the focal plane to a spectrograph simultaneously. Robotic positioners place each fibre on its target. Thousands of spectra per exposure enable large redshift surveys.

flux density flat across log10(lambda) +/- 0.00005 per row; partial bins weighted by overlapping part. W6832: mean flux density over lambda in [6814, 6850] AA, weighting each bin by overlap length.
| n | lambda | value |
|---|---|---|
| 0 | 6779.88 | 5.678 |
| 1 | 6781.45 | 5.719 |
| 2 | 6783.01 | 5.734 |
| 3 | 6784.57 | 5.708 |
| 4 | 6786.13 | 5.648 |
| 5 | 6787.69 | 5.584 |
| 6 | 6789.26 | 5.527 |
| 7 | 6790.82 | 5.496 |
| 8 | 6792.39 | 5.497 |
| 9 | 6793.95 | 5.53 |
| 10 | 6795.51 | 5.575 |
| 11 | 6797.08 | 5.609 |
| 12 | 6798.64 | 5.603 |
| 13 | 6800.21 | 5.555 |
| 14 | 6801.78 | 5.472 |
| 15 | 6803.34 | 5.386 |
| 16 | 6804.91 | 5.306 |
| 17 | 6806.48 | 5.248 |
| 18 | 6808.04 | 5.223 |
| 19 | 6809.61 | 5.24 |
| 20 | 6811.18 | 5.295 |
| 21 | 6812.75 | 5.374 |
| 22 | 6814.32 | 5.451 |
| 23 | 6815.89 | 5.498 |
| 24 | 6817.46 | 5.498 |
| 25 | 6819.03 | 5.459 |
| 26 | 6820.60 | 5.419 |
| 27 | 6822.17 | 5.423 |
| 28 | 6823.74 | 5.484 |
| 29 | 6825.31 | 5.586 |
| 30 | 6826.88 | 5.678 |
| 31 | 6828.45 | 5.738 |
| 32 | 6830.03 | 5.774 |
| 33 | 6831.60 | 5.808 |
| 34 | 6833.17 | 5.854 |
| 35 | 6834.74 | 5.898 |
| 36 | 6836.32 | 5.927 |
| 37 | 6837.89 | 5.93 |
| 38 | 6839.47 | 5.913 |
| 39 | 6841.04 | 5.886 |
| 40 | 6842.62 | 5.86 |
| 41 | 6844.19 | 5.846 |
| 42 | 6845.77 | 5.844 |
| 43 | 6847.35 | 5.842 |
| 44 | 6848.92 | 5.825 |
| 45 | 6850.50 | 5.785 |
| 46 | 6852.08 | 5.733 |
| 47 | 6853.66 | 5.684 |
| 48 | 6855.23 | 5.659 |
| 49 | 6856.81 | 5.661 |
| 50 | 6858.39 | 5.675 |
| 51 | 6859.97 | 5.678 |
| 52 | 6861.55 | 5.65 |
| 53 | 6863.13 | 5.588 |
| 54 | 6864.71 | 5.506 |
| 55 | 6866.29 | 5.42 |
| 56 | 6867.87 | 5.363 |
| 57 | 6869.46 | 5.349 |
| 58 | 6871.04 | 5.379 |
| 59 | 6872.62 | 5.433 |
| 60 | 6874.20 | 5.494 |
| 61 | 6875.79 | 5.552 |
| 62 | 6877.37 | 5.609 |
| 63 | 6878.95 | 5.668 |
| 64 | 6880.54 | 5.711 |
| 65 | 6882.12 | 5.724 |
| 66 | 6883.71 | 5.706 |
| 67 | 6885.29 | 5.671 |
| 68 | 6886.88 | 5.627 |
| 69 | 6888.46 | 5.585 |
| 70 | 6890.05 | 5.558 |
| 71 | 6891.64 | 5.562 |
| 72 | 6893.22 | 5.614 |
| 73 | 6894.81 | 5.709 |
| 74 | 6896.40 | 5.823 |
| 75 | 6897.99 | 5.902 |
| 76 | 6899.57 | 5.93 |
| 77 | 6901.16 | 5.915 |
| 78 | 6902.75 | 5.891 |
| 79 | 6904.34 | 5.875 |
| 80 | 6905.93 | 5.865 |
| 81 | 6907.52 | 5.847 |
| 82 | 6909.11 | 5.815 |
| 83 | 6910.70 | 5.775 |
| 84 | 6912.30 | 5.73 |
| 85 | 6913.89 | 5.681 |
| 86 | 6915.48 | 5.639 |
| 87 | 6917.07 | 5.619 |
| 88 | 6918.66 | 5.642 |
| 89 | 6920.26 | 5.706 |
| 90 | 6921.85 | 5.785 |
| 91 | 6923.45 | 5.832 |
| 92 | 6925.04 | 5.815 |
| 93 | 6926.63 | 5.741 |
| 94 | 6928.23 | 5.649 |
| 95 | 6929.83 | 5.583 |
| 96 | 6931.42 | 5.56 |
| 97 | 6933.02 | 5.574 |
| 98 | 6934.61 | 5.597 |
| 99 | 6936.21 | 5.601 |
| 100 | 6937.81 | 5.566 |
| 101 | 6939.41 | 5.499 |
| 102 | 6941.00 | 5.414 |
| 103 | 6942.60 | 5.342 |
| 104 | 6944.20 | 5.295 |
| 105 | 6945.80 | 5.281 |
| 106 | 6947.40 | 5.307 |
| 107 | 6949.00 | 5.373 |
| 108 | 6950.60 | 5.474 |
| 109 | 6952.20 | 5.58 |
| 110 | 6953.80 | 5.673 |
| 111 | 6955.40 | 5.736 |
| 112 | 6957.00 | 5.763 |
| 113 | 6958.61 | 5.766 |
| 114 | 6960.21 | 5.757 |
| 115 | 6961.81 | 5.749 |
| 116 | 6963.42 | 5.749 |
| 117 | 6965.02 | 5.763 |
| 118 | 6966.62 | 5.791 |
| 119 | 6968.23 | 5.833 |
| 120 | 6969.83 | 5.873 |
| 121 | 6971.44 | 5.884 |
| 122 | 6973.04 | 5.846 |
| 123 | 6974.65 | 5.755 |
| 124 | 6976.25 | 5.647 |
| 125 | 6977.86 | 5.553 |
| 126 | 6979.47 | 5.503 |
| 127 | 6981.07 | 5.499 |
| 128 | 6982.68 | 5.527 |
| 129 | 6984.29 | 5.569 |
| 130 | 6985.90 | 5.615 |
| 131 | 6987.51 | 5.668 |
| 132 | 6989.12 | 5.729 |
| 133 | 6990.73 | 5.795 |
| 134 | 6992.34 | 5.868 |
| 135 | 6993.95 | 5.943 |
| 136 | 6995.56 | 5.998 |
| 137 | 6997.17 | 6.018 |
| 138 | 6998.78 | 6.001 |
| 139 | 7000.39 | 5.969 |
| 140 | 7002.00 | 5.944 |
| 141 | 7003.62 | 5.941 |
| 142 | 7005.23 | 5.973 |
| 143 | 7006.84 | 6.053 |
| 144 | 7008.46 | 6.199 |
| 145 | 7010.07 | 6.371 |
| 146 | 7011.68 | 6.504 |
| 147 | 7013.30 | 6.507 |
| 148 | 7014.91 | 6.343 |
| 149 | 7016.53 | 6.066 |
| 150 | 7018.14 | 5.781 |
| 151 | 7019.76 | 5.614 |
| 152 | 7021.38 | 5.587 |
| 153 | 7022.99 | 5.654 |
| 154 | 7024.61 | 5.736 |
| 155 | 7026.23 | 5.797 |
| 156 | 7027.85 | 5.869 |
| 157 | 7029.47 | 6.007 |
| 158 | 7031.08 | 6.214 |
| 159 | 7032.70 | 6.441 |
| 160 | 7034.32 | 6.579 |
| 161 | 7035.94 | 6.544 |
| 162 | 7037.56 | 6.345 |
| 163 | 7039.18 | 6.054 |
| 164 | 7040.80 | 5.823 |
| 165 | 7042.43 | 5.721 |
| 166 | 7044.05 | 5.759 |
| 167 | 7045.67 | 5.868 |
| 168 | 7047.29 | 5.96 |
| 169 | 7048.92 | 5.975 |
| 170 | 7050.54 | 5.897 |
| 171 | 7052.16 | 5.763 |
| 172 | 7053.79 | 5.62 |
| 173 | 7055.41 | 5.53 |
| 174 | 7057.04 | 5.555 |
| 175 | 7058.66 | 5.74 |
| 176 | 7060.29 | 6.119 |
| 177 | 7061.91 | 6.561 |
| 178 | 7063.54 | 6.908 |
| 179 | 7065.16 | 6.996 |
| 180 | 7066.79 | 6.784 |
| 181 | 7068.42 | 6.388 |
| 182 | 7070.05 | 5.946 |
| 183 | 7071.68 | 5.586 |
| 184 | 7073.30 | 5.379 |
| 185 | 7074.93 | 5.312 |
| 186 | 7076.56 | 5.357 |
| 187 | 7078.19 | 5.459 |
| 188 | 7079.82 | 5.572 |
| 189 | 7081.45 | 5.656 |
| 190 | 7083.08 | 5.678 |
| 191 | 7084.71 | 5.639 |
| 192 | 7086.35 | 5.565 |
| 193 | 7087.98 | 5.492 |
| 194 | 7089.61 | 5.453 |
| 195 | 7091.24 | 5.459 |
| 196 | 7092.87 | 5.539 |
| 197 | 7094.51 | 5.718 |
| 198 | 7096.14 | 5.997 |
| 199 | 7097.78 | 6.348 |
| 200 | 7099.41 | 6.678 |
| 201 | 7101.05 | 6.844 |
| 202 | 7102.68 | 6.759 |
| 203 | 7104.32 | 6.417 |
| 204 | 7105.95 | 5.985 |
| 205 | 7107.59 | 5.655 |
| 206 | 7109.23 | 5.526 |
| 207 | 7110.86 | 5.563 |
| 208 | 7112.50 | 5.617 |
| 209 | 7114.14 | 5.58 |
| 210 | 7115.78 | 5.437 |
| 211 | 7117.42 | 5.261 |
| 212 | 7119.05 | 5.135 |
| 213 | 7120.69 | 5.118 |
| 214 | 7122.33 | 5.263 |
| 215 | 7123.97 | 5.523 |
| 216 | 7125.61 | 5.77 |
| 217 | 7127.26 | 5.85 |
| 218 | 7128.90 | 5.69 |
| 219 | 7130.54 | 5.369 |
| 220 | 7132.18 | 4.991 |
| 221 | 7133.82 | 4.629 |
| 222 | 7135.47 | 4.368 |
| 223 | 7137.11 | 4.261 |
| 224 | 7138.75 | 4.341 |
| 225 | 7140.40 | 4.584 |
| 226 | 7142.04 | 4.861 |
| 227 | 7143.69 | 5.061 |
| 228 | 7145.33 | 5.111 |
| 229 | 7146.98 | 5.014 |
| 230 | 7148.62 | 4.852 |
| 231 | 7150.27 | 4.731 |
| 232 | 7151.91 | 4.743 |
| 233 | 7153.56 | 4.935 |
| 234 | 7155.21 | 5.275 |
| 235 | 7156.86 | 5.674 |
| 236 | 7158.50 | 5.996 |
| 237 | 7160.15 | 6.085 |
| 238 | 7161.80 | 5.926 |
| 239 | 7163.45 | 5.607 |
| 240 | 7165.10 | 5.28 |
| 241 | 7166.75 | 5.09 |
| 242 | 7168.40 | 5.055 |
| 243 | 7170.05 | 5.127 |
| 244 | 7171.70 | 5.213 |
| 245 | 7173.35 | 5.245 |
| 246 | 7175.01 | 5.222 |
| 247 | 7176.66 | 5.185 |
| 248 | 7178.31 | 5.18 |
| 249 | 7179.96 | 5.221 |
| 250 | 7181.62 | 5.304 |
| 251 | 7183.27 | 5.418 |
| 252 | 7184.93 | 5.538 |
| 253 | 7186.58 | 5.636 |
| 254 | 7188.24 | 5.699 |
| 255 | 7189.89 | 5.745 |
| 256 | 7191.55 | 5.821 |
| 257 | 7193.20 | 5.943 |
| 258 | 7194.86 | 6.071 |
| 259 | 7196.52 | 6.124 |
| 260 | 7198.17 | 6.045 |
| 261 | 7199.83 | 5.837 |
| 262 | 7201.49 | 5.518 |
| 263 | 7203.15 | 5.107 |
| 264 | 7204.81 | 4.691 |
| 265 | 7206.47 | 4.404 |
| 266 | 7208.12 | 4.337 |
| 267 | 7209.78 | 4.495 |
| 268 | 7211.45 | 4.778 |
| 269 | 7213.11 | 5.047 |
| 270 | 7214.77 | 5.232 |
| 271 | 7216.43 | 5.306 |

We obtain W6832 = 5.72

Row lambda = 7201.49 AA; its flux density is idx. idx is 5.518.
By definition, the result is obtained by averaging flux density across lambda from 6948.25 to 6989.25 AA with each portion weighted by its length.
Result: 5.68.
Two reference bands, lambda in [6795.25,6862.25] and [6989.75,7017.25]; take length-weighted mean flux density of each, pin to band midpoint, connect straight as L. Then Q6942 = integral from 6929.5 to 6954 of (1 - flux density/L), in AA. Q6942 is 1.9 AA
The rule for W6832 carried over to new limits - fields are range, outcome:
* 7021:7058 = 5.93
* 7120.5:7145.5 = 5.05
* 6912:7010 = 5.71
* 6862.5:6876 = 5.45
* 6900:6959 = 5.64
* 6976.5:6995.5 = 5.67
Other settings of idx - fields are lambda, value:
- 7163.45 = 5.607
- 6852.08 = 5.733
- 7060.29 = 6.119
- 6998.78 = 6.001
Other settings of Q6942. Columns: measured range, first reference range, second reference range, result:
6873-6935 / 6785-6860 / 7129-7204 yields -1.9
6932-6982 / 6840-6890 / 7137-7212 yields -0.8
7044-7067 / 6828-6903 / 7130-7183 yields -3.2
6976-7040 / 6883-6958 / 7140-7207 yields -4.7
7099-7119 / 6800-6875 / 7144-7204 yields -1.6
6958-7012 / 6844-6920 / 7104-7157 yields -3.5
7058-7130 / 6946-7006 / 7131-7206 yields -4.9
